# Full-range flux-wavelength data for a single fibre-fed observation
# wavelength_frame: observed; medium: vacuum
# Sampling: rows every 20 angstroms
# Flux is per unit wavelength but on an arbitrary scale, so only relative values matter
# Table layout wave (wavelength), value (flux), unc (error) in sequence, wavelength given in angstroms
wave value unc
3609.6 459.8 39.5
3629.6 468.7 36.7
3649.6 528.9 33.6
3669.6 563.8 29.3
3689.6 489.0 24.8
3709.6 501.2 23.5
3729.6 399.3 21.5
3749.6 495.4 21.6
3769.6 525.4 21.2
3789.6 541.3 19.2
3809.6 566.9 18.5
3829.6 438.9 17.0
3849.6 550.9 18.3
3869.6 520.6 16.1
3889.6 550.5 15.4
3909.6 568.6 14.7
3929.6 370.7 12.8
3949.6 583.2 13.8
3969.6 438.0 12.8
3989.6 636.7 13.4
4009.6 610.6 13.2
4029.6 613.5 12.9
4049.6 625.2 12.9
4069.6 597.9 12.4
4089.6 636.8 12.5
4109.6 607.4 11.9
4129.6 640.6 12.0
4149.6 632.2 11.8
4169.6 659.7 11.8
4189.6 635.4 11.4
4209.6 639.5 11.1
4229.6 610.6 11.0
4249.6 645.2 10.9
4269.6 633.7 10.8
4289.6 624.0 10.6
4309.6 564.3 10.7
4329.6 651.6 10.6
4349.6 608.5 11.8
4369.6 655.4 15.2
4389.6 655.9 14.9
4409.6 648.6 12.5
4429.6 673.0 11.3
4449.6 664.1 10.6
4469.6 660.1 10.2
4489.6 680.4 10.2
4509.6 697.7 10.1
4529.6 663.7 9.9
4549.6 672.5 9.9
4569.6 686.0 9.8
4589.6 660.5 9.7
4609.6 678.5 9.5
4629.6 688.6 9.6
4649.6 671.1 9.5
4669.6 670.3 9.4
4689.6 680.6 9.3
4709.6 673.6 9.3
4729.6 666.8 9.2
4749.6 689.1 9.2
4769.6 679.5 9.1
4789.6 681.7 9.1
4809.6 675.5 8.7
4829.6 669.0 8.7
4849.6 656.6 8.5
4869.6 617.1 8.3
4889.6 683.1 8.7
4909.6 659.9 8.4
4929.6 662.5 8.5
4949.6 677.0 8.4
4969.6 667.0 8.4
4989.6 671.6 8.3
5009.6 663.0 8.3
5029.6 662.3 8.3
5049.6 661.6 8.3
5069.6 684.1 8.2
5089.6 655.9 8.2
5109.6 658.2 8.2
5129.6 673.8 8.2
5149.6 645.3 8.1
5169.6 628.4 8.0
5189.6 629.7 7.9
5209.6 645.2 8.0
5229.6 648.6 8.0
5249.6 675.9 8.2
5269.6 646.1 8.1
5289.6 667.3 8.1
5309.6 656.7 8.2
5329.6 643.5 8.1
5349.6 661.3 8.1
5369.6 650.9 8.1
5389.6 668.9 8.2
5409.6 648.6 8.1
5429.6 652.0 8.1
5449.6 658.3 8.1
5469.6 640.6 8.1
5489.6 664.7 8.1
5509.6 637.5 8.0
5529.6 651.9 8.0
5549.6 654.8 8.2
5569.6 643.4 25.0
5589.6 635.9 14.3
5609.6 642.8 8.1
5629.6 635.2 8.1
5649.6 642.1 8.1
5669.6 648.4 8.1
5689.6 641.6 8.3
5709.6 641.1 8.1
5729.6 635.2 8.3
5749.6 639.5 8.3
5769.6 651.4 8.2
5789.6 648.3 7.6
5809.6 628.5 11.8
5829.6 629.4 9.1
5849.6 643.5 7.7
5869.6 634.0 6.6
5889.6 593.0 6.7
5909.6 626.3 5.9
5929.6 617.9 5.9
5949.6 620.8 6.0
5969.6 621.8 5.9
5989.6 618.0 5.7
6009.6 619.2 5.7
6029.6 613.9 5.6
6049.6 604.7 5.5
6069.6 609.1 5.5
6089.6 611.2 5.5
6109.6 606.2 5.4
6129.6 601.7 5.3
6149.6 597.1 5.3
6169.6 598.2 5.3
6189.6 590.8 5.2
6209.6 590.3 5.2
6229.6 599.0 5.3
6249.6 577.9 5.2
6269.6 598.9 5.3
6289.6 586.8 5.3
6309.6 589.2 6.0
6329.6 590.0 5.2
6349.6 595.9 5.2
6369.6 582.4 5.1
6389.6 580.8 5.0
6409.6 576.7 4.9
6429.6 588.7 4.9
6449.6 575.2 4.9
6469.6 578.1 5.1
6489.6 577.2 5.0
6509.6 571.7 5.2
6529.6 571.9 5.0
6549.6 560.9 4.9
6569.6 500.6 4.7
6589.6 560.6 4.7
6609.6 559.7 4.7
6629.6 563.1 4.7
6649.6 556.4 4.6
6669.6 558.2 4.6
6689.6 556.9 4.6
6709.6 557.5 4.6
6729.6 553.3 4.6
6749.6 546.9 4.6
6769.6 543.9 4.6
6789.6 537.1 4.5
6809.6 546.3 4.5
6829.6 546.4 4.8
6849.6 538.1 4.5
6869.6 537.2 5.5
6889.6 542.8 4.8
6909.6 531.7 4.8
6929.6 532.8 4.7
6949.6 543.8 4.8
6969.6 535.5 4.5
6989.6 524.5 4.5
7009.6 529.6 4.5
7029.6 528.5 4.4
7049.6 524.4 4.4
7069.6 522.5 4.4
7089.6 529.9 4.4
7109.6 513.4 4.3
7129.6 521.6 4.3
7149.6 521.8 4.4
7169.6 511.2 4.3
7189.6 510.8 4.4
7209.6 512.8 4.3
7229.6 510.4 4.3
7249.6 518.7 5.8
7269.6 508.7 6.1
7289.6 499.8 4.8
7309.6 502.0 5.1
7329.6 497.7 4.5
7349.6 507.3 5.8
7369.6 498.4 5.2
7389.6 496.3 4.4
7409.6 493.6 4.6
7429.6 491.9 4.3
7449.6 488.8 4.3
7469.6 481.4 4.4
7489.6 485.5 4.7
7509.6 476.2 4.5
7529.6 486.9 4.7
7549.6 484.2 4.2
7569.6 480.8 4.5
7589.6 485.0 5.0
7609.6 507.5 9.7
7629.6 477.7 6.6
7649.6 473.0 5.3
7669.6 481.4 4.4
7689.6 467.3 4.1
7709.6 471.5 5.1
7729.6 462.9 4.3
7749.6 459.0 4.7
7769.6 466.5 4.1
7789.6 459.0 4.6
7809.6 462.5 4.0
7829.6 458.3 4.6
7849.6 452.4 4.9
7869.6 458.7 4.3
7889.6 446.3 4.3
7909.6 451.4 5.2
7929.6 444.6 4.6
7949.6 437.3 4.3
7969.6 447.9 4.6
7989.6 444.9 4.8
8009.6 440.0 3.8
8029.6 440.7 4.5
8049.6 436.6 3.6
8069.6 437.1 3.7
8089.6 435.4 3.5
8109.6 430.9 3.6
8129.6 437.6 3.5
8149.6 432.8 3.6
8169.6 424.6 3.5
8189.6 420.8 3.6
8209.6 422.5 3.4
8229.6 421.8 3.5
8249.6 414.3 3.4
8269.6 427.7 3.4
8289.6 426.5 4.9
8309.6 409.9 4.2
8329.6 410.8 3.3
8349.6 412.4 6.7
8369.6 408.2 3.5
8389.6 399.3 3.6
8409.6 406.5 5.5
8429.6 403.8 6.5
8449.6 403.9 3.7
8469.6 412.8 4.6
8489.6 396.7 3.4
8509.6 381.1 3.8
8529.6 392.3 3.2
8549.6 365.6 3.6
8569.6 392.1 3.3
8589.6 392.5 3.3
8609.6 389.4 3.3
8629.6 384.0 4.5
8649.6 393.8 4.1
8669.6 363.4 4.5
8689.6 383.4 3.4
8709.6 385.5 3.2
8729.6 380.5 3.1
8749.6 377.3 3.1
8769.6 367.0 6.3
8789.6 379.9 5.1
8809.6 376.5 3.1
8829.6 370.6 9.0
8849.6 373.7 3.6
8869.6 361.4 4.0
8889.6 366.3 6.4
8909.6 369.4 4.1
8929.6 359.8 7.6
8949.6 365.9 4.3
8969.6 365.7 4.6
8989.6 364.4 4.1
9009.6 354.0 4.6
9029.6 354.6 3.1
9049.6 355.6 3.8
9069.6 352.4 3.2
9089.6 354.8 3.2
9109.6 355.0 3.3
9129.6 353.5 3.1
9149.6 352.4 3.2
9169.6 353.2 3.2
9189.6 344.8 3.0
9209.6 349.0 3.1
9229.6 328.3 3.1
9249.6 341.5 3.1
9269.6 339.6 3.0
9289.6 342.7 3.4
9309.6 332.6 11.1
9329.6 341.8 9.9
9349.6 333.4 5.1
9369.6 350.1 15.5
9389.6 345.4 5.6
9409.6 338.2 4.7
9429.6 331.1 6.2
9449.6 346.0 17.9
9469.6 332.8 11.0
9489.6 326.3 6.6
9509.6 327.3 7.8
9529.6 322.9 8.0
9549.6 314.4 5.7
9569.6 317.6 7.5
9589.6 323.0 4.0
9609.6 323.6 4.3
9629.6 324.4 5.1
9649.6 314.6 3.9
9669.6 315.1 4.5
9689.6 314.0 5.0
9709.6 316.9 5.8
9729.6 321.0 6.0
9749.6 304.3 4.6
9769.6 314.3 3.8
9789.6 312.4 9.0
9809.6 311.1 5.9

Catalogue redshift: 0.000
